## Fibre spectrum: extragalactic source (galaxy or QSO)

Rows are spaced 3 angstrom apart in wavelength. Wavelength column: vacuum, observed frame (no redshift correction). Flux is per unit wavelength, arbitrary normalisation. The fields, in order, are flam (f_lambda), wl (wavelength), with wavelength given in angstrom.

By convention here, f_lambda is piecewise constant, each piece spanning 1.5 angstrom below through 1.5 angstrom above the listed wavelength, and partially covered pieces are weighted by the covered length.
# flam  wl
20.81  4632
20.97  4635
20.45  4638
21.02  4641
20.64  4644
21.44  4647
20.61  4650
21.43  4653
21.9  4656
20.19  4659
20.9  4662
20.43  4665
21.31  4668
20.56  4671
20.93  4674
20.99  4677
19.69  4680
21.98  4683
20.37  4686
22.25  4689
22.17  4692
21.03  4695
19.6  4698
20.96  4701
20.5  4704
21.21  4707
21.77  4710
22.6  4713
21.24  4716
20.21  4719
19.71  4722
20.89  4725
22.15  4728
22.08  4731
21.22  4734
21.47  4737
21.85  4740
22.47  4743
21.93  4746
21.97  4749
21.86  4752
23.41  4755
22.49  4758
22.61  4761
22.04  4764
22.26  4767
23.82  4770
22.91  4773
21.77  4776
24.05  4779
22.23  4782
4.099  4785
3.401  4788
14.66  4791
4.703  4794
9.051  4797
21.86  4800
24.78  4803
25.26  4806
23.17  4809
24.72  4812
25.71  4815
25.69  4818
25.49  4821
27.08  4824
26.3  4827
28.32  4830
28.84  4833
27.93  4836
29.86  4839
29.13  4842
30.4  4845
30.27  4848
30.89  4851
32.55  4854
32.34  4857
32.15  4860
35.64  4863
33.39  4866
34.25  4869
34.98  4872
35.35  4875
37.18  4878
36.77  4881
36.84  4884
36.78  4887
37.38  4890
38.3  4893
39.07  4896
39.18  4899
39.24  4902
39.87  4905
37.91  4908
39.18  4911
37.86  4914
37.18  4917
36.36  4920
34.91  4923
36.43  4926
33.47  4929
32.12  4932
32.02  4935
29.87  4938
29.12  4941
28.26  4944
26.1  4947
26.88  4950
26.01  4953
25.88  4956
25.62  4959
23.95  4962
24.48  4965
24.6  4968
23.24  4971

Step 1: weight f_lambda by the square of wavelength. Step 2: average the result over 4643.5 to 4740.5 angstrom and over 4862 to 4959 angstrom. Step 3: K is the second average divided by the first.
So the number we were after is 1.78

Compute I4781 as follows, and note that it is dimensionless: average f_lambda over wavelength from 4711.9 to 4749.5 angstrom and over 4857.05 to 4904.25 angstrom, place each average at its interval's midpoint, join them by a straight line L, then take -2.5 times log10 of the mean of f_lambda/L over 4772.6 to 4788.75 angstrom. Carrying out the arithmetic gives 0.50 mag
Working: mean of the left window 21.5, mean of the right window 36.4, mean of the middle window 16.6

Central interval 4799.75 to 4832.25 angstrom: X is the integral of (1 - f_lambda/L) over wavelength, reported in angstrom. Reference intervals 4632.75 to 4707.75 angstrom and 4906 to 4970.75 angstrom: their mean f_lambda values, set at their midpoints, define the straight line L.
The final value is 1.0 angstrom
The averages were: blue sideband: 20.9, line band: 25.5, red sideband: 30.8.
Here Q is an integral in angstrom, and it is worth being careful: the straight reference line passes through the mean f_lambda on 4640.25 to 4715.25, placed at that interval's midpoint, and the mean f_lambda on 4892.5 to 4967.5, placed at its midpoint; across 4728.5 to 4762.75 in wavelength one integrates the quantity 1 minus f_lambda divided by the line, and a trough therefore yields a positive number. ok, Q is 2.9 angstrom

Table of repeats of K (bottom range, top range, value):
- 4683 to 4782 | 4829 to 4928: 1.70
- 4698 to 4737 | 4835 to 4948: 1.74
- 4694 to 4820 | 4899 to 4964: 1.69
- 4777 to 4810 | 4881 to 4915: 2.48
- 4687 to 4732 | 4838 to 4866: 1.58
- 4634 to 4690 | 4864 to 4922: 1.96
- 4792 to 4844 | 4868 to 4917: 1.61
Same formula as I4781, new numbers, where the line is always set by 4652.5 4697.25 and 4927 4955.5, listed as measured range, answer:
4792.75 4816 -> 0.25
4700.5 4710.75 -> 0.05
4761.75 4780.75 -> 0.06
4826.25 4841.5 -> -0.10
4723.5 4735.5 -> 0.06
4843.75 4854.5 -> -0.17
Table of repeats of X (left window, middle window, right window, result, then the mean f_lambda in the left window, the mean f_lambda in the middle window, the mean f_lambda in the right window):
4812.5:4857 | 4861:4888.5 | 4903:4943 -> -3.61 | 28.5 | 35.6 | 35.1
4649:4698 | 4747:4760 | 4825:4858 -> 1.40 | 21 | 22.4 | 29.6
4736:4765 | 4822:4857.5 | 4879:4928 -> 2.16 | 22.2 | 29.4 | 37.7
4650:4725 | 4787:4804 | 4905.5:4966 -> 8.36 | 21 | 13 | 31.4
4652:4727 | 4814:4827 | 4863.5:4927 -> 2.16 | 21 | 26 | 37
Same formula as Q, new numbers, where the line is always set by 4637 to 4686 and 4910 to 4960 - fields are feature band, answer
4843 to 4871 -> -3.79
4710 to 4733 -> 1.92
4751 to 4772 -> 1.81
